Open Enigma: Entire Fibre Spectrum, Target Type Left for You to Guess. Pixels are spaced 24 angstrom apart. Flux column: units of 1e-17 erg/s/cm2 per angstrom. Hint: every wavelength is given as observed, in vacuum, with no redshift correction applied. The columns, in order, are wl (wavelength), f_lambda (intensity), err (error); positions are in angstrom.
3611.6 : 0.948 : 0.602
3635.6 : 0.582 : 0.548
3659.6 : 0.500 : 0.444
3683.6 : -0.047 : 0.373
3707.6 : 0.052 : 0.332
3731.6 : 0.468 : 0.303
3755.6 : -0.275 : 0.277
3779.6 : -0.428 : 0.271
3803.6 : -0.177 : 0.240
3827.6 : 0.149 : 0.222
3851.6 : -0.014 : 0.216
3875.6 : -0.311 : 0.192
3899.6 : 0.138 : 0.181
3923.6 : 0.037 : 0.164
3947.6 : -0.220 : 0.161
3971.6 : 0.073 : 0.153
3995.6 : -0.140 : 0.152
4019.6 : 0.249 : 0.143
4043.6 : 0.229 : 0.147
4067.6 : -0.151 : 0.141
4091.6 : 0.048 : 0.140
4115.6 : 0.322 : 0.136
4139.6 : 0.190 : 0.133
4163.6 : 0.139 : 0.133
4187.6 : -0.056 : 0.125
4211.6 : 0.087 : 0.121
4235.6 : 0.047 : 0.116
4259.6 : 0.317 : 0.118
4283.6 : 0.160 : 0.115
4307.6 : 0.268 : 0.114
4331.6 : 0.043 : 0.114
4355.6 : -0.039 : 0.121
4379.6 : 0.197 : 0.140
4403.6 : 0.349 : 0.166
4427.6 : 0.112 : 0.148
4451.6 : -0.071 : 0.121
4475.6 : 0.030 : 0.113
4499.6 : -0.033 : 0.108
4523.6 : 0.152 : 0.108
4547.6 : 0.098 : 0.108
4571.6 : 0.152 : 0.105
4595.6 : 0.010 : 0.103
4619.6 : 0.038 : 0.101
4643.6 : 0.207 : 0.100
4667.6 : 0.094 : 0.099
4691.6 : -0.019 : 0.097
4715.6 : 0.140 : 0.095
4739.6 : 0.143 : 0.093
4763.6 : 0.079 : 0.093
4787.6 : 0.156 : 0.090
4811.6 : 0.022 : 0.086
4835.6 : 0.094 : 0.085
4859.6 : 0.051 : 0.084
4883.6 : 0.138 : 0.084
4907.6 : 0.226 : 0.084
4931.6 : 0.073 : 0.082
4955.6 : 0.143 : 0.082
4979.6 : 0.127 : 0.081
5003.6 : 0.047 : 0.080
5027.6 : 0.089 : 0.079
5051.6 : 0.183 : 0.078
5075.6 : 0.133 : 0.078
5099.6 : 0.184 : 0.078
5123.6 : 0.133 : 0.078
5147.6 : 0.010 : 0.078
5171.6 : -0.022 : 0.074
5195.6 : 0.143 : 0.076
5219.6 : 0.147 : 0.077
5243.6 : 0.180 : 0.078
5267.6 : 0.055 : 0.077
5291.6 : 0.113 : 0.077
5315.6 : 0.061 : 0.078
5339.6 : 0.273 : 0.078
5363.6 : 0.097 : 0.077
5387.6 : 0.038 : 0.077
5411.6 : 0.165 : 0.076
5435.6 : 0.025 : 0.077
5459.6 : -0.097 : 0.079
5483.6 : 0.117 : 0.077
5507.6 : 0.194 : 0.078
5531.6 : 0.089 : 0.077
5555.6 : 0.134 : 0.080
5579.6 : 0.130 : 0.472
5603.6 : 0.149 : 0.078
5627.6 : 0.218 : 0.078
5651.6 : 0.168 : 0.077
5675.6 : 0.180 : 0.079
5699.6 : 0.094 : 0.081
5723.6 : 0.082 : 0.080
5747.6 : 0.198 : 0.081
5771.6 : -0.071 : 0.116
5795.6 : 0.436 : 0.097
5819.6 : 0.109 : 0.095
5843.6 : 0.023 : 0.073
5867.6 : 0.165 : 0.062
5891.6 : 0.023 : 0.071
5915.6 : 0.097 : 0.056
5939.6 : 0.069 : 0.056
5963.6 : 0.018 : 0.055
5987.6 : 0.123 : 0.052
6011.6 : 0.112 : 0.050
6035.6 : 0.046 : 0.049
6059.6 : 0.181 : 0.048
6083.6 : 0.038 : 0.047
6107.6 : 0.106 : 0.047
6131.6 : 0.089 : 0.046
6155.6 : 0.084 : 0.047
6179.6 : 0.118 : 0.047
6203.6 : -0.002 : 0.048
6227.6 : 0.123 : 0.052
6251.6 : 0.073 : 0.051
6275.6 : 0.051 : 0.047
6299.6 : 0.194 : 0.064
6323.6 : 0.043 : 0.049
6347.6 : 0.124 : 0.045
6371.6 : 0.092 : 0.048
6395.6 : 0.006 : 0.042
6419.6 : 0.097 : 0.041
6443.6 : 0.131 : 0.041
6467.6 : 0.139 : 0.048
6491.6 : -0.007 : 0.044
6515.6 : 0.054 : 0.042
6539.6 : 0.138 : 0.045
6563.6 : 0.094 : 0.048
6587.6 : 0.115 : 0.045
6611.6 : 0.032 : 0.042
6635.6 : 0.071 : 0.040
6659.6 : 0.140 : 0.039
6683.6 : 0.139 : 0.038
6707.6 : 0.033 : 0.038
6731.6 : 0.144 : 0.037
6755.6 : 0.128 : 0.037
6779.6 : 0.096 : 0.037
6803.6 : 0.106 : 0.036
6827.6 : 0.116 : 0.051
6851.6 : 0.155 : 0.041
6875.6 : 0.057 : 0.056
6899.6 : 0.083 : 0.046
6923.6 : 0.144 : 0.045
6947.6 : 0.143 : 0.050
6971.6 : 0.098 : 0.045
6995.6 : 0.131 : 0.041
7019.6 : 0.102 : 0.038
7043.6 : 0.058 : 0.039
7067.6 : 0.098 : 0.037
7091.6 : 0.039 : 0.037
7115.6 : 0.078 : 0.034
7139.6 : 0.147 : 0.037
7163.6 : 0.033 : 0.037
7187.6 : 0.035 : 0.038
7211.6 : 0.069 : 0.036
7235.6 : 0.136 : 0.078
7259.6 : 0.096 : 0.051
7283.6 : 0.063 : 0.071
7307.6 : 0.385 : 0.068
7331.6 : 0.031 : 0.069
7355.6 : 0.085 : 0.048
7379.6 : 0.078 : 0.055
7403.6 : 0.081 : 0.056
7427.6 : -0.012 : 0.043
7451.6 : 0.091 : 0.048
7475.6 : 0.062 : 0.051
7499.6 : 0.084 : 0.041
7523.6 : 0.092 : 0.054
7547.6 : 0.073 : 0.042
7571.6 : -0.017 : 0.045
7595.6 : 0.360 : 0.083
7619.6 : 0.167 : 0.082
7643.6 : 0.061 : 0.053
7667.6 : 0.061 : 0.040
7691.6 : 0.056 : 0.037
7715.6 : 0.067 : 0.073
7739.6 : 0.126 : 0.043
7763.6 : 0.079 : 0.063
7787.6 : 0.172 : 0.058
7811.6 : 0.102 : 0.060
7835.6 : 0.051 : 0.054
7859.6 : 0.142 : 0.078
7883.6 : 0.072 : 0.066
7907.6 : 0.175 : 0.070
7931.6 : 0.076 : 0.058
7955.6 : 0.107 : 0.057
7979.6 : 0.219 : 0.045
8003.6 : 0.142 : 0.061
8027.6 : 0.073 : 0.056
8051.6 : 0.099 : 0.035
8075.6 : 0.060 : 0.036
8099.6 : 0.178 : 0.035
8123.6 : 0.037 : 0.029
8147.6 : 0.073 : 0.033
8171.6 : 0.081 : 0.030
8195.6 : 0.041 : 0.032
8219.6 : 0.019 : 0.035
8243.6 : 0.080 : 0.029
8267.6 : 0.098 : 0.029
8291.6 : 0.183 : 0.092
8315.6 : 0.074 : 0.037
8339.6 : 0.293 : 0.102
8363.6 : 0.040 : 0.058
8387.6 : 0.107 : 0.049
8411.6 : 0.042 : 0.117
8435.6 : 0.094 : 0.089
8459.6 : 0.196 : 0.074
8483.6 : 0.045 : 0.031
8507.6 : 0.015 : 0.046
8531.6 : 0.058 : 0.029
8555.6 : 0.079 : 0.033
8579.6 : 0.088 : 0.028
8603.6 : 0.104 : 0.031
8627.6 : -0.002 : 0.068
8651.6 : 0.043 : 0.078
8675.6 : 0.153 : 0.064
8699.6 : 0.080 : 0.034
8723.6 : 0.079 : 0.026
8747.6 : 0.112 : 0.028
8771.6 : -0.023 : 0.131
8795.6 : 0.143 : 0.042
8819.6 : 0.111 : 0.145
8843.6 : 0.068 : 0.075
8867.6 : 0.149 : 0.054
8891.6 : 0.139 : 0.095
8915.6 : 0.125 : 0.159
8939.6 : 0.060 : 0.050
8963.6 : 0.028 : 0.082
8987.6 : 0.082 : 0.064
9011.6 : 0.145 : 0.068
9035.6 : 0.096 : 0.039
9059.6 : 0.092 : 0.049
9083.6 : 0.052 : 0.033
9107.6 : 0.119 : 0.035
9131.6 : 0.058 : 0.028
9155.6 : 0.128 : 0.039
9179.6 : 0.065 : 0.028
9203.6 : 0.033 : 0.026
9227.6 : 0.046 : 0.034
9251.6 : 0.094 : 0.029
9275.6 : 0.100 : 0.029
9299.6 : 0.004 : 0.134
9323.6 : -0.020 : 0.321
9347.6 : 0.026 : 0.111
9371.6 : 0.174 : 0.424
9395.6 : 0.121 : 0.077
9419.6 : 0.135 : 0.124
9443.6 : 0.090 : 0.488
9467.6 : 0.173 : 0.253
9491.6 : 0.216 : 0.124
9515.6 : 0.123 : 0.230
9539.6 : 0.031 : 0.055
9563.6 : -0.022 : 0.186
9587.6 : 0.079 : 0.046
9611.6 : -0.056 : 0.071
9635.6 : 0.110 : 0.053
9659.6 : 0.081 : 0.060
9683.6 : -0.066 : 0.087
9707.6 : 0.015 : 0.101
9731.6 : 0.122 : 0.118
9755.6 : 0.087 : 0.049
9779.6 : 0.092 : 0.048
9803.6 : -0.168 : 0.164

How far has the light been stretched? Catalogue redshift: 0.16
